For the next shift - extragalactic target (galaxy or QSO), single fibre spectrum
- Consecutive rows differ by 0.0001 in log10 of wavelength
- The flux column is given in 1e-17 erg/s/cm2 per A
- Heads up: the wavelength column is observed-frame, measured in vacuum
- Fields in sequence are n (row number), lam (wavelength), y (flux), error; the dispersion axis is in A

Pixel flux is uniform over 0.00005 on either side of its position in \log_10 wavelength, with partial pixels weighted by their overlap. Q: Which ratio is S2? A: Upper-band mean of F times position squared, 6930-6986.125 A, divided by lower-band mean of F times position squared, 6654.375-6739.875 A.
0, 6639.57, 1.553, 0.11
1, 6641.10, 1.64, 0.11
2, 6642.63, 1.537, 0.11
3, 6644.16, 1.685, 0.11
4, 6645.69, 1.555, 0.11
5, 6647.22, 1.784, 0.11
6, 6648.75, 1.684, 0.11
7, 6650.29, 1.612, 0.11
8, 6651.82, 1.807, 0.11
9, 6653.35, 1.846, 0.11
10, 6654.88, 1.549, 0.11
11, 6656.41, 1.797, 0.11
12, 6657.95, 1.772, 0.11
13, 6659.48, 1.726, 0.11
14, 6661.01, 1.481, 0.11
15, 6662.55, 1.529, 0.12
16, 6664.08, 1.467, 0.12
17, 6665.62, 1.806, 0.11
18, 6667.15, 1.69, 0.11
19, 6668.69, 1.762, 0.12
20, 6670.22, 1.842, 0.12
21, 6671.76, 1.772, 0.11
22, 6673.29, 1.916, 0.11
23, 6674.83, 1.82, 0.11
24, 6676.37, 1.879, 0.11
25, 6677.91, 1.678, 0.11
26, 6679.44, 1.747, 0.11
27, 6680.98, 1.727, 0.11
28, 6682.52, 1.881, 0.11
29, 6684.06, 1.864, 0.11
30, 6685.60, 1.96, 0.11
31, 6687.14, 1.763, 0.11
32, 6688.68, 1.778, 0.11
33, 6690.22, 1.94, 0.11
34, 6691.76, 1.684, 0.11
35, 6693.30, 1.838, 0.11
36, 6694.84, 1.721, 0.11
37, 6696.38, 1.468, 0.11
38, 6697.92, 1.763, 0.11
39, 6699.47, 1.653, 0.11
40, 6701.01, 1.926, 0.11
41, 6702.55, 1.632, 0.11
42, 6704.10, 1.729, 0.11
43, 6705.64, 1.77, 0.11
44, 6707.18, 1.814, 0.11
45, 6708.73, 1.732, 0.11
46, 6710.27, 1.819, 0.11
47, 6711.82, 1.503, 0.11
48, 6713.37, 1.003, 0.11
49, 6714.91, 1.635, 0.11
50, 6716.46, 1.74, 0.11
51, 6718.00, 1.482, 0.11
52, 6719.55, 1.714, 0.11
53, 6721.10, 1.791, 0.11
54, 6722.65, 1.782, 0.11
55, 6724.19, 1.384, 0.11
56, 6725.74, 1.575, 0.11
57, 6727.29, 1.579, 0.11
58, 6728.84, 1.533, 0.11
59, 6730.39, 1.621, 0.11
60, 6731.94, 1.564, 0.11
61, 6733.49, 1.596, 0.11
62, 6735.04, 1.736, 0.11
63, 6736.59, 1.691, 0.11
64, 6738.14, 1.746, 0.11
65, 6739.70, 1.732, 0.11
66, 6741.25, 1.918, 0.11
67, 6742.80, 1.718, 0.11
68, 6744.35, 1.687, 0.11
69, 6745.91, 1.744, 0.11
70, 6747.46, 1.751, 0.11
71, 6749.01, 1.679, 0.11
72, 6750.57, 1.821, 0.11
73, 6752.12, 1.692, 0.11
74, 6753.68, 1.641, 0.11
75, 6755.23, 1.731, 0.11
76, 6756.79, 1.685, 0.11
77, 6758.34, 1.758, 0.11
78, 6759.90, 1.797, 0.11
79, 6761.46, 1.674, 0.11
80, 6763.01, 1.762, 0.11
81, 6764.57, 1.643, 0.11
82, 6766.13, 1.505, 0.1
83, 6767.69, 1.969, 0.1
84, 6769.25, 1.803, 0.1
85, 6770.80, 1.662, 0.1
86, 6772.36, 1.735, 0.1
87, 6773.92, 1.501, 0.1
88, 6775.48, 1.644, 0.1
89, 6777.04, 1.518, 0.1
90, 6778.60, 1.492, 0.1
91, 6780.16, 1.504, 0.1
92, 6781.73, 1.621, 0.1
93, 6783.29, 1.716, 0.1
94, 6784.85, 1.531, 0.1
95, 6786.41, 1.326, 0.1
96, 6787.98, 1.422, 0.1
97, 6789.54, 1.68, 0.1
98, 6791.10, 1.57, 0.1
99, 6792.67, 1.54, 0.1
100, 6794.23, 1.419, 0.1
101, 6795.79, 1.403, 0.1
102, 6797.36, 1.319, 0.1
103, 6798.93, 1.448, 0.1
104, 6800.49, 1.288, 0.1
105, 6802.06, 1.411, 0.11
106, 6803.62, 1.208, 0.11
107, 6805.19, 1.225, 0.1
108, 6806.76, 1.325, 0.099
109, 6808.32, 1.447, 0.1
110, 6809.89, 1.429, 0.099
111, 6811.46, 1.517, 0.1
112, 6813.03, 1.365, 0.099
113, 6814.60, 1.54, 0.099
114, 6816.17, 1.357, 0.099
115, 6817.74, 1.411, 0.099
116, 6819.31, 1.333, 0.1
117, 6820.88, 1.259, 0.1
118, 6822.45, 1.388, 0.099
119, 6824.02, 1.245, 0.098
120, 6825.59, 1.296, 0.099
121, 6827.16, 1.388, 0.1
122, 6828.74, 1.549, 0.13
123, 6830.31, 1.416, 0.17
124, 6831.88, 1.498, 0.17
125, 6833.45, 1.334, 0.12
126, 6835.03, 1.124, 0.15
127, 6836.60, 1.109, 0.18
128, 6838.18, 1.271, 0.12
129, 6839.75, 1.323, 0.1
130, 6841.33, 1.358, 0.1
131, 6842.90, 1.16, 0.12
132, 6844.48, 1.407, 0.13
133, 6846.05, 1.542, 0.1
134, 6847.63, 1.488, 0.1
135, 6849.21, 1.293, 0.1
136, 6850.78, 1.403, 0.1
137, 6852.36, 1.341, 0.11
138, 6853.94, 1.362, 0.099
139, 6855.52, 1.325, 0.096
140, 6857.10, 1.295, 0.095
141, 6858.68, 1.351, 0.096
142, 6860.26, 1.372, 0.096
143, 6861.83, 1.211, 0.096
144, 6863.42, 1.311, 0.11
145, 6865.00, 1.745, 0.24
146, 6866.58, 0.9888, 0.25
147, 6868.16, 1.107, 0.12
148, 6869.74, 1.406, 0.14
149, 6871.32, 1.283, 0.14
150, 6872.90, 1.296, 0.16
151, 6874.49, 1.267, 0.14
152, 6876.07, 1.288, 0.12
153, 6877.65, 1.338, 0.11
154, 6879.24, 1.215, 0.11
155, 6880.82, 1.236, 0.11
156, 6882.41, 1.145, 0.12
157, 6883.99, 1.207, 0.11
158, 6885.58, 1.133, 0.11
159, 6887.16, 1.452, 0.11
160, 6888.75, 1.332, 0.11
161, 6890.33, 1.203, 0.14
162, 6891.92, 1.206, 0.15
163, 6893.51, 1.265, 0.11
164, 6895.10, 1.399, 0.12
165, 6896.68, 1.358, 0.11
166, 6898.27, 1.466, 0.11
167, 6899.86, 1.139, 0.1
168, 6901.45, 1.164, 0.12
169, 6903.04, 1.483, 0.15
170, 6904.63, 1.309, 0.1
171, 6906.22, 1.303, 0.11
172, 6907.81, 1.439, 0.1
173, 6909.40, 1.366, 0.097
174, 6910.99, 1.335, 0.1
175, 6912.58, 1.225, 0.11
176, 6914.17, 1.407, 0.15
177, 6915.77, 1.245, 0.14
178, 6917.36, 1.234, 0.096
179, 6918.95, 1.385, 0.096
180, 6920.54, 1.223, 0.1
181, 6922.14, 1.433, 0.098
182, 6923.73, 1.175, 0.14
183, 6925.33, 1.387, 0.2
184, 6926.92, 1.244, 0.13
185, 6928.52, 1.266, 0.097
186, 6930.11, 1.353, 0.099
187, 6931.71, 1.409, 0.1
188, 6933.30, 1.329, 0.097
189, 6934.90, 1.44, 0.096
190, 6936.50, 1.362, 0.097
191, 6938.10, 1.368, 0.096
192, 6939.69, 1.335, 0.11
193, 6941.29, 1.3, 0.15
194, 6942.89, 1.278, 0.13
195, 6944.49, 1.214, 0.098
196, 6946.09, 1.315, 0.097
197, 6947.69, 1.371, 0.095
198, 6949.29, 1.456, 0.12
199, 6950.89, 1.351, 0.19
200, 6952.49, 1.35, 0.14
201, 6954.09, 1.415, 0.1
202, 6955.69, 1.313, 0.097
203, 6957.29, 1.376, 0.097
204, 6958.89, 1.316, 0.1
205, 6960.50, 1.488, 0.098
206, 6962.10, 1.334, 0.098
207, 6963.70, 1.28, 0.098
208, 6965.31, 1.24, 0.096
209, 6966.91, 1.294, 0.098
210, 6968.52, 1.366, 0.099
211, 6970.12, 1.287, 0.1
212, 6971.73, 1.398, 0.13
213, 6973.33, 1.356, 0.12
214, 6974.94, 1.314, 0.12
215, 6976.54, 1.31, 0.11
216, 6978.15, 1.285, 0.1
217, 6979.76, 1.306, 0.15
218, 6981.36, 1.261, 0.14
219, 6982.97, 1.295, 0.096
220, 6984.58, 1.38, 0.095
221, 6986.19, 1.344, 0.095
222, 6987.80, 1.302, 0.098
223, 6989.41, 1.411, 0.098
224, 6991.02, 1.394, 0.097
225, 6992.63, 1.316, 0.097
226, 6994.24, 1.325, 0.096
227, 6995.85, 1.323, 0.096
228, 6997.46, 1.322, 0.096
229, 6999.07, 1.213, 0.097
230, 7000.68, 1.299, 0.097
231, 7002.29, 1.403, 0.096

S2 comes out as 0.9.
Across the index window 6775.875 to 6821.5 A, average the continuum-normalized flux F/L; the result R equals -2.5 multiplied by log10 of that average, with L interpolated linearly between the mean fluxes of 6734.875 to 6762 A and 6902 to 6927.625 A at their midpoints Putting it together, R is 0.123 mag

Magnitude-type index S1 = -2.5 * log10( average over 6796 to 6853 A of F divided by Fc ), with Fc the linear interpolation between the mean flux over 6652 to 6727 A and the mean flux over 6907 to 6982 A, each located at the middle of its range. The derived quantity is 0.12 mag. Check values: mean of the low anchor 1.71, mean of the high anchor 1.33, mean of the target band 1.36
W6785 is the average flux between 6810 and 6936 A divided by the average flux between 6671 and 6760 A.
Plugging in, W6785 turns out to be 0.77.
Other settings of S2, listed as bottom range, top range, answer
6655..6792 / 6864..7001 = 0.83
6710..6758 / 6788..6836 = 0.86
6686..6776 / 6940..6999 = 0.84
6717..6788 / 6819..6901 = 0.82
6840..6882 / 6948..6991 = 1.05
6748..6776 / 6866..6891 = 0.76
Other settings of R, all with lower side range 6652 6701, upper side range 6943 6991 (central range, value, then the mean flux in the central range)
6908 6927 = 0.08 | 1.31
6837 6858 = 0.12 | 1.35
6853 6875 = 0.14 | 1.31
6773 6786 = 0.03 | 1.56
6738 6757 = -0.06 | 1.73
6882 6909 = 0.11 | 1.3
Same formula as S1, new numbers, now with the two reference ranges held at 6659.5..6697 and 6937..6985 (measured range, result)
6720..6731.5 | 0.046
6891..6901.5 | 0.108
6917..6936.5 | 0.044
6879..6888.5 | 0.169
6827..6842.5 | 0.144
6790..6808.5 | 0.136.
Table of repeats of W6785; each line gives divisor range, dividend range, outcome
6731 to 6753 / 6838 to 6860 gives 0.79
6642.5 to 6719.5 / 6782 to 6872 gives 0.80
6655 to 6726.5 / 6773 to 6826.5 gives 0.84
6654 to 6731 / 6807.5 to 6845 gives 0.80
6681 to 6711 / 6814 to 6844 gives 0.75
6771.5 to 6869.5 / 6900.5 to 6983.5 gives 0.95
